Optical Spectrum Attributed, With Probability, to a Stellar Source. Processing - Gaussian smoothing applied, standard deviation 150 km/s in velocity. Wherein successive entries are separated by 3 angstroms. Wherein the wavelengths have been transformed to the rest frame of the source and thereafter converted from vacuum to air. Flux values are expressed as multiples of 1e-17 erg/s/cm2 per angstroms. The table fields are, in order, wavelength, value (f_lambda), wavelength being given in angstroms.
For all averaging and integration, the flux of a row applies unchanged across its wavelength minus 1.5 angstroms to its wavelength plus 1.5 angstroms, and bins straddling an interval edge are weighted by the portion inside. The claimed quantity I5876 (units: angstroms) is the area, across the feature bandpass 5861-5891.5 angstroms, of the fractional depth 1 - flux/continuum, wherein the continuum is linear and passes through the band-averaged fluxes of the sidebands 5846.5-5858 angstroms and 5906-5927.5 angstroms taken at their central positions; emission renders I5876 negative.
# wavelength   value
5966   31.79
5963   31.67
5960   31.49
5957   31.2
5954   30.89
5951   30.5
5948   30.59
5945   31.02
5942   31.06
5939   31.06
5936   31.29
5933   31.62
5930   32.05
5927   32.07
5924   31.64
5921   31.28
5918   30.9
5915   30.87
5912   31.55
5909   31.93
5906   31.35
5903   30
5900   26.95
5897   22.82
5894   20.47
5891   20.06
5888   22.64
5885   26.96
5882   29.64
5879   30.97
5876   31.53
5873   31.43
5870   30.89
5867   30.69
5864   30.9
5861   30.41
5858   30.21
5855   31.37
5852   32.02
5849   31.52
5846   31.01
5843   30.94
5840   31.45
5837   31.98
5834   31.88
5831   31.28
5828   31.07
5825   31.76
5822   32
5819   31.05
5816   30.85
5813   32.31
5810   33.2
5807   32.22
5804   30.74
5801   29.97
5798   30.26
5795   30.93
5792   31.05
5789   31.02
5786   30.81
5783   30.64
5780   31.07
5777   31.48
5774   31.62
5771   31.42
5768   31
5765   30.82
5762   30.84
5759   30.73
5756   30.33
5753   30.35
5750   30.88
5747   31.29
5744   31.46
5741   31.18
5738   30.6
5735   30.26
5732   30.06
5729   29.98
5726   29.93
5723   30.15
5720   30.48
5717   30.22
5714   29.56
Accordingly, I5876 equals 2.4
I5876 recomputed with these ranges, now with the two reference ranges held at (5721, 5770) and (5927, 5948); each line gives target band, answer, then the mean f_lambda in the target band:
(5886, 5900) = 4.0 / 22.3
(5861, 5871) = 0.1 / 30.8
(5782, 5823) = -0.5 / 31.2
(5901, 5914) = 0.1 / 31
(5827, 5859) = -0.4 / 31.4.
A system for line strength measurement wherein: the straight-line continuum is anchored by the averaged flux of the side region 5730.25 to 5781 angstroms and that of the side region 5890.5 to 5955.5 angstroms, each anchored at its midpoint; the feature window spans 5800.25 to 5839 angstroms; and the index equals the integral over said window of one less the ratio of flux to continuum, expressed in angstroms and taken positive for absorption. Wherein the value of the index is -1.4 angstroms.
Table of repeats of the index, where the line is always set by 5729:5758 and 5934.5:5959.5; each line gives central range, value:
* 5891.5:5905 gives 2.6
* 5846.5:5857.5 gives -0.2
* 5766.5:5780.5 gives -0.3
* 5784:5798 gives -0.1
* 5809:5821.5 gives -0.4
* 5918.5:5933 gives -0.3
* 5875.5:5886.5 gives 0.4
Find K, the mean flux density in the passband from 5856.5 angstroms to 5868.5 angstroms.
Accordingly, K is 30.6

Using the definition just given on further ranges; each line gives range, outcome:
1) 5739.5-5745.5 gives 31.3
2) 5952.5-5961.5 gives 31.2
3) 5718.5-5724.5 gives 30.3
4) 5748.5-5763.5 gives 30.6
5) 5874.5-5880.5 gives 31.2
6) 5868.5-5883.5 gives 30.9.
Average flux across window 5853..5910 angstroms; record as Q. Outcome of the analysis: 28.5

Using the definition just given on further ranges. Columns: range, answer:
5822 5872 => 31.2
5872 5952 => 29.4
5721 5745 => 30.4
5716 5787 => 30.7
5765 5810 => 31.1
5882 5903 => 24.2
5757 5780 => 31.1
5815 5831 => 31.4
